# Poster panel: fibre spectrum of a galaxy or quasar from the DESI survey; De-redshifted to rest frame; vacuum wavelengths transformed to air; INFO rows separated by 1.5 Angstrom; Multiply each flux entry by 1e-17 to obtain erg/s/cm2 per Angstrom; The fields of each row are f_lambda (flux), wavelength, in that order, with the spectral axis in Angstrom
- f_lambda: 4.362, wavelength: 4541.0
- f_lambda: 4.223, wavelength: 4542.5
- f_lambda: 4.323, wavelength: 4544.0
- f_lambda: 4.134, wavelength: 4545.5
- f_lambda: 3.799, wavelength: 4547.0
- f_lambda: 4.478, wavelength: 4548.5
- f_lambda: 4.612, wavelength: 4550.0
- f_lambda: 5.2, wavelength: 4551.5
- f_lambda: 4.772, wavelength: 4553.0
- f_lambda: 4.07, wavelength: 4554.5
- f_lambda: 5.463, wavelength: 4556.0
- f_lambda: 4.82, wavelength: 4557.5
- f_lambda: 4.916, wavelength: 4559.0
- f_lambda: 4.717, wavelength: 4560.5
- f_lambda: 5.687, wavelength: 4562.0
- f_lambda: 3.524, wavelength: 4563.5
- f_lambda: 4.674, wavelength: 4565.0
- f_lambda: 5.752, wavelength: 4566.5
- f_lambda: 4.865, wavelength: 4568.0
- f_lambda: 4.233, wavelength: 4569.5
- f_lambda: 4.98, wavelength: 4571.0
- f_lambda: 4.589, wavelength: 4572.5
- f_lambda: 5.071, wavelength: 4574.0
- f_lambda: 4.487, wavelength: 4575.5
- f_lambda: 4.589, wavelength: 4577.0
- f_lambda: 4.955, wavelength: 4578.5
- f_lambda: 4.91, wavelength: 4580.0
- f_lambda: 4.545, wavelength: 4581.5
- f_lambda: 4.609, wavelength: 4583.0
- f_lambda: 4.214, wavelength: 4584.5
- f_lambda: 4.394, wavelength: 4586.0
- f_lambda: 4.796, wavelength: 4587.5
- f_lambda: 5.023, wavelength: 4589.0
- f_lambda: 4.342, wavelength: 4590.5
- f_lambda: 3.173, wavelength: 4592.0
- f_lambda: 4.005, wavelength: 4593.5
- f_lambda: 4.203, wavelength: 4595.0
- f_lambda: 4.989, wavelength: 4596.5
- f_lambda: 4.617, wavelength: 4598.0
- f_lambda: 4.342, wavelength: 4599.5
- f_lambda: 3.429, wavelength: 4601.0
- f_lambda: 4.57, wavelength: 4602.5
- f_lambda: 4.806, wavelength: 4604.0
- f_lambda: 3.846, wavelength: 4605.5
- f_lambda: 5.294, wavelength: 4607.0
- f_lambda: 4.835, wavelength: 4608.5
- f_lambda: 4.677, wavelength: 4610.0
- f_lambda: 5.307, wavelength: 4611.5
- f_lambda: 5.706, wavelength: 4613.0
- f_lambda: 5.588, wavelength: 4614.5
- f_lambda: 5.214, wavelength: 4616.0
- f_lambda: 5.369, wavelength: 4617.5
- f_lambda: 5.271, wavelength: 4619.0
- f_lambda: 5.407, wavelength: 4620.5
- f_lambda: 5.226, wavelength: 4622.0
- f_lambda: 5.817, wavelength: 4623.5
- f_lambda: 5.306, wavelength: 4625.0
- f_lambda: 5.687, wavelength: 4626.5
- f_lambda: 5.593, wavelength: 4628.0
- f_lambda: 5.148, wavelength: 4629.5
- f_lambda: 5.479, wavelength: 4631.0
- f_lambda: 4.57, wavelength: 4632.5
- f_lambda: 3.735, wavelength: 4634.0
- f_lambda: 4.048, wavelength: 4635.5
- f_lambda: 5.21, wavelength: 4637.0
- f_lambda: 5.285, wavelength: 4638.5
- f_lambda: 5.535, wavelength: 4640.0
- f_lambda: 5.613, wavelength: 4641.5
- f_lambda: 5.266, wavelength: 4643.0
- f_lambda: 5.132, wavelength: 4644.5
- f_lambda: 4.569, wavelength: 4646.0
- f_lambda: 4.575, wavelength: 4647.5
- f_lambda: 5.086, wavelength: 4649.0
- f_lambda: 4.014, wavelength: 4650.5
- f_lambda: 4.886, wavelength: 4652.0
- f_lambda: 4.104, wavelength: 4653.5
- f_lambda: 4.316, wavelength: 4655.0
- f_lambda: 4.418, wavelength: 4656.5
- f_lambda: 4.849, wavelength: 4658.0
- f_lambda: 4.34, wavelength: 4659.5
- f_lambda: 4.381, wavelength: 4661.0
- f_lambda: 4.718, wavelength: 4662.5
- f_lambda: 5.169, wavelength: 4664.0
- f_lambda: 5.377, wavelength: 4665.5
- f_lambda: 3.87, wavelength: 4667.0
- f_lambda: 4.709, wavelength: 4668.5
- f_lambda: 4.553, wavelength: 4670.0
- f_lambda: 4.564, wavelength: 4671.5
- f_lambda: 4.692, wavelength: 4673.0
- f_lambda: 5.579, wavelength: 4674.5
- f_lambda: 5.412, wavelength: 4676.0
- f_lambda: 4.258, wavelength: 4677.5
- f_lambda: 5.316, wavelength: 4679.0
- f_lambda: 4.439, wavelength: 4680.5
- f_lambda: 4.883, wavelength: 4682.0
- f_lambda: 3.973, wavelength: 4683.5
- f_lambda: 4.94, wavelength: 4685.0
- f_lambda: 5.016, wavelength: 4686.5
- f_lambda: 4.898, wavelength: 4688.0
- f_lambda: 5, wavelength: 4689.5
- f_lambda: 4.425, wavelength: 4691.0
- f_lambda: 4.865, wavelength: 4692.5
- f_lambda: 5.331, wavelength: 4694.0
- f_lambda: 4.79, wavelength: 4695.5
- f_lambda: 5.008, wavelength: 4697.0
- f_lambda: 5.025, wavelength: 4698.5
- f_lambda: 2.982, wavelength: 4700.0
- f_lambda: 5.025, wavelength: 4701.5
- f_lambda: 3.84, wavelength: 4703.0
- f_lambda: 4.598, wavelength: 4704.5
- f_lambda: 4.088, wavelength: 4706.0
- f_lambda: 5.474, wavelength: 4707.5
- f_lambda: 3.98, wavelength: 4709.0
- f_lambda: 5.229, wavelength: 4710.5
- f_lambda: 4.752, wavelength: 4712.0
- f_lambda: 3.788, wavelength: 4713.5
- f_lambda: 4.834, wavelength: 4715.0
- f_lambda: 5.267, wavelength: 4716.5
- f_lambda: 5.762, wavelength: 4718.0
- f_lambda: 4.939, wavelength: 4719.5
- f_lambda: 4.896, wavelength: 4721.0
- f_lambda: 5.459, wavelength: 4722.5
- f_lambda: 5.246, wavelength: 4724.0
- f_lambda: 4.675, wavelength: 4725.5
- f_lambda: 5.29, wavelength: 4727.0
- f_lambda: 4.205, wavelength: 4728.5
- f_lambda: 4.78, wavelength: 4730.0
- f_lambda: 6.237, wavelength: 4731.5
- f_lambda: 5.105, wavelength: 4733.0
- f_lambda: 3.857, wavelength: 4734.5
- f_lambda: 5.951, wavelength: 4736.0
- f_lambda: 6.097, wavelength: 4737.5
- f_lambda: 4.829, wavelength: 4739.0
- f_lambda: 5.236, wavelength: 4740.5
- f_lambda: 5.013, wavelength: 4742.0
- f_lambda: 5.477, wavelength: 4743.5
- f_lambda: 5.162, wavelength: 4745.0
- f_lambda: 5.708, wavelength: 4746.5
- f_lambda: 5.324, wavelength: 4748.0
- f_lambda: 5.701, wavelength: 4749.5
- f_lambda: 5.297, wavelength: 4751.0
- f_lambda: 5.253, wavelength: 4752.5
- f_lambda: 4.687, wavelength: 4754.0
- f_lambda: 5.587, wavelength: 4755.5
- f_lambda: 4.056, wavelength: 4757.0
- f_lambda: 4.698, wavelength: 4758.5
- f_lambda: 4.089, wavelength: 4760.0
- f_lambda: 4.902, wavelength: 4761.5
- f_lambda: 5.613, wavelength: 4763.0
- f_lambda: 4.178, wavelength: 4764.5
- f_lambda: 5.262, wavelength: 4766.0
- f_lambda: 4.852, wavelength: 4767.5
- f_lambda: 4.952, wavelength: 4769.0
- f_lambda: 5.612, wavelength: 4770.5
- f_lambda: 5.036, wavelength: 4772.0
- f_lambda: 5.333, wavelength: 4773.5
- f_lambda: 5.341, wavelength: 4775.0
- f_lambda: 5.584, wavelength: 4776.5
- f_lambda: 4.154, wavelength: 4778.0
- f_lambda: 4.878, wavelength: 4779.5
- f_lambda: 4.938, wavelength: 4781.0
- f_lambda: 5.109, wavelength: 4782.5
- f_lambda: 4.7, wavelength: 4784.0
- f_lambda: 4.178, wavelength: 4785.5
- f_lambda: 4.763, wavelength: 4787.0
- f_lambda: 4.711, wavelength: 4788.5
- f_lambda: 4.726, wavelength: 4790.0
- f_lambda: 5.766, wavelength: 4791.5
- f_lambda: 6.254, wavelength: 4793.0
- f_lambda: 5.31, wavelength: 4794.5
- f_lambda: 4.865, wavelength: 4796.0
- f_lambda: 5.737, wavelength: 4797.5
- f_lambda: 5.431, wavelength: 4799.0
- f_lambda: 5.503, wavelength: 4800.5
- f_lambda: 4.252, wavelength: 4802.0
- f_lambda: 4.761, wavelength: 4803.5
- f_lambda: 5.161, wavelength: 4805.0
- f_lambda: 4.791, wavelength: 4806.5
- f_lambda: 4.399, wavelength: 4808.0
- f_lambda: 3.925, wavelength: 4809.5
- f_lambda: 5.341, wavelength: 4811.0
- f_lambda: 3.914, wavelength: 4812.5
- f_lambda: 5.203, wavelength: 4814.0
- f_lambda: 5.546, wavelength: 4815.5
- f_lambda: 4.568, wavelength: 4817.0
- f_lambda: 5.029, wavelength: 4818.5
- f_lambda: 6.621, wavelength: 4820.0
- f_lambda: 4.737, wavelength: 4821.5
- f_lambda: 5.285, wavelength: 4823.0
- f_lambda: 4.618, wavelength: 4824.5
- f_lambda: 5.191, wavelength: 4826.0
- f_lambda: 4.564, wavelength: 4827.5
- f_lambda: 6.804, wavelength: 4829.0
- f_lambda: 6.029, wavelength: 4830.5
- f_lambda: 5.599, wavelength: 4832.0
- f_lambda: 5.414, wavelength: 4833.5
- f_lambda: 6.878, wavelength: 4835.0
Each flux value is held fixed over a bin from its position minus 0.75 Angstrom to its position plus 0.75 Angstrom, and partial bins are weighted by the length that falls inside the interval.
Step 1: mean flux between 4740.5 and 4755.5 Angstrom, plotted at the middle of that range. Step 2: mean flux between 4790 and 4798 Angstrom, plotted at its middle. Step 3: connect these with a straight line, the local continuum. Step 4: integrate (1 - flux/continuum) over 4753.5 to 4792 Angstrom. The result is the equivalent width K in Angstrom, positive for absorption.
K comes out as 3.6 Angstrom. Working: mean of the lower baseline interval 5.3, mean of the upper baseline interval 5.5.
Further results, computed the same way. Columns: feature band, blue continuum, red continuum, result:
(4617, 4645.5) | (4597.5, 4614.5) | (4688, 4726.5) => -2.7 Angstrom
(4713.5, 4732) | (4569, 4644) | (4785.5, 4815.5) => -0.5 Angstrom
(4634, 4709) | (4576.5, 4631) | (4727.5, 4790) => 3.0 Angstrom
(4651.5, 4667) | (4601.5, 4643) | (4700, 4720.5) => 1.0 Angstrom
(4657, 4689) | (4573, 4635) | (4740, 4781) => 1.1 Angstrom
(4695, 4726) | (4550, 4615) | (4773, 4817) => 0.7 Angstrom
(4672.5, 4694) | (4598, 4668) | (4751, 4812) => 0.3 Angstrom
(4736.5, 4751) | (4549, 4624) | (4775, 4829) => -1.3 Angstrom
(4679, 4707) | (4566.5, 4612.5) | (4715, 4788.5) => 1.4 Angstrom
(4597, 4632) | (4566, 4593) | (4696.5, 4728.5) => -3.0 Angstrom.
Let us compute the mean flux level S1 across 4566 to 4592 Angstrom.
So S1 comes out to 4.67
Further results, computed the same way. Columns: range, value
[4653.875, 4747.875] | 4.85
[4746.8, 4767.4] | 4.99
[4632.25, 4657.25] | 4.73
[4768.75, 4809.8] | 5.02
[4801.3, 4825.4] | 4.89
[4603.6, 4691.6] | 4.9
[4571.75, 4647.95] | 4.84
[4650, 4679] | 4.67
